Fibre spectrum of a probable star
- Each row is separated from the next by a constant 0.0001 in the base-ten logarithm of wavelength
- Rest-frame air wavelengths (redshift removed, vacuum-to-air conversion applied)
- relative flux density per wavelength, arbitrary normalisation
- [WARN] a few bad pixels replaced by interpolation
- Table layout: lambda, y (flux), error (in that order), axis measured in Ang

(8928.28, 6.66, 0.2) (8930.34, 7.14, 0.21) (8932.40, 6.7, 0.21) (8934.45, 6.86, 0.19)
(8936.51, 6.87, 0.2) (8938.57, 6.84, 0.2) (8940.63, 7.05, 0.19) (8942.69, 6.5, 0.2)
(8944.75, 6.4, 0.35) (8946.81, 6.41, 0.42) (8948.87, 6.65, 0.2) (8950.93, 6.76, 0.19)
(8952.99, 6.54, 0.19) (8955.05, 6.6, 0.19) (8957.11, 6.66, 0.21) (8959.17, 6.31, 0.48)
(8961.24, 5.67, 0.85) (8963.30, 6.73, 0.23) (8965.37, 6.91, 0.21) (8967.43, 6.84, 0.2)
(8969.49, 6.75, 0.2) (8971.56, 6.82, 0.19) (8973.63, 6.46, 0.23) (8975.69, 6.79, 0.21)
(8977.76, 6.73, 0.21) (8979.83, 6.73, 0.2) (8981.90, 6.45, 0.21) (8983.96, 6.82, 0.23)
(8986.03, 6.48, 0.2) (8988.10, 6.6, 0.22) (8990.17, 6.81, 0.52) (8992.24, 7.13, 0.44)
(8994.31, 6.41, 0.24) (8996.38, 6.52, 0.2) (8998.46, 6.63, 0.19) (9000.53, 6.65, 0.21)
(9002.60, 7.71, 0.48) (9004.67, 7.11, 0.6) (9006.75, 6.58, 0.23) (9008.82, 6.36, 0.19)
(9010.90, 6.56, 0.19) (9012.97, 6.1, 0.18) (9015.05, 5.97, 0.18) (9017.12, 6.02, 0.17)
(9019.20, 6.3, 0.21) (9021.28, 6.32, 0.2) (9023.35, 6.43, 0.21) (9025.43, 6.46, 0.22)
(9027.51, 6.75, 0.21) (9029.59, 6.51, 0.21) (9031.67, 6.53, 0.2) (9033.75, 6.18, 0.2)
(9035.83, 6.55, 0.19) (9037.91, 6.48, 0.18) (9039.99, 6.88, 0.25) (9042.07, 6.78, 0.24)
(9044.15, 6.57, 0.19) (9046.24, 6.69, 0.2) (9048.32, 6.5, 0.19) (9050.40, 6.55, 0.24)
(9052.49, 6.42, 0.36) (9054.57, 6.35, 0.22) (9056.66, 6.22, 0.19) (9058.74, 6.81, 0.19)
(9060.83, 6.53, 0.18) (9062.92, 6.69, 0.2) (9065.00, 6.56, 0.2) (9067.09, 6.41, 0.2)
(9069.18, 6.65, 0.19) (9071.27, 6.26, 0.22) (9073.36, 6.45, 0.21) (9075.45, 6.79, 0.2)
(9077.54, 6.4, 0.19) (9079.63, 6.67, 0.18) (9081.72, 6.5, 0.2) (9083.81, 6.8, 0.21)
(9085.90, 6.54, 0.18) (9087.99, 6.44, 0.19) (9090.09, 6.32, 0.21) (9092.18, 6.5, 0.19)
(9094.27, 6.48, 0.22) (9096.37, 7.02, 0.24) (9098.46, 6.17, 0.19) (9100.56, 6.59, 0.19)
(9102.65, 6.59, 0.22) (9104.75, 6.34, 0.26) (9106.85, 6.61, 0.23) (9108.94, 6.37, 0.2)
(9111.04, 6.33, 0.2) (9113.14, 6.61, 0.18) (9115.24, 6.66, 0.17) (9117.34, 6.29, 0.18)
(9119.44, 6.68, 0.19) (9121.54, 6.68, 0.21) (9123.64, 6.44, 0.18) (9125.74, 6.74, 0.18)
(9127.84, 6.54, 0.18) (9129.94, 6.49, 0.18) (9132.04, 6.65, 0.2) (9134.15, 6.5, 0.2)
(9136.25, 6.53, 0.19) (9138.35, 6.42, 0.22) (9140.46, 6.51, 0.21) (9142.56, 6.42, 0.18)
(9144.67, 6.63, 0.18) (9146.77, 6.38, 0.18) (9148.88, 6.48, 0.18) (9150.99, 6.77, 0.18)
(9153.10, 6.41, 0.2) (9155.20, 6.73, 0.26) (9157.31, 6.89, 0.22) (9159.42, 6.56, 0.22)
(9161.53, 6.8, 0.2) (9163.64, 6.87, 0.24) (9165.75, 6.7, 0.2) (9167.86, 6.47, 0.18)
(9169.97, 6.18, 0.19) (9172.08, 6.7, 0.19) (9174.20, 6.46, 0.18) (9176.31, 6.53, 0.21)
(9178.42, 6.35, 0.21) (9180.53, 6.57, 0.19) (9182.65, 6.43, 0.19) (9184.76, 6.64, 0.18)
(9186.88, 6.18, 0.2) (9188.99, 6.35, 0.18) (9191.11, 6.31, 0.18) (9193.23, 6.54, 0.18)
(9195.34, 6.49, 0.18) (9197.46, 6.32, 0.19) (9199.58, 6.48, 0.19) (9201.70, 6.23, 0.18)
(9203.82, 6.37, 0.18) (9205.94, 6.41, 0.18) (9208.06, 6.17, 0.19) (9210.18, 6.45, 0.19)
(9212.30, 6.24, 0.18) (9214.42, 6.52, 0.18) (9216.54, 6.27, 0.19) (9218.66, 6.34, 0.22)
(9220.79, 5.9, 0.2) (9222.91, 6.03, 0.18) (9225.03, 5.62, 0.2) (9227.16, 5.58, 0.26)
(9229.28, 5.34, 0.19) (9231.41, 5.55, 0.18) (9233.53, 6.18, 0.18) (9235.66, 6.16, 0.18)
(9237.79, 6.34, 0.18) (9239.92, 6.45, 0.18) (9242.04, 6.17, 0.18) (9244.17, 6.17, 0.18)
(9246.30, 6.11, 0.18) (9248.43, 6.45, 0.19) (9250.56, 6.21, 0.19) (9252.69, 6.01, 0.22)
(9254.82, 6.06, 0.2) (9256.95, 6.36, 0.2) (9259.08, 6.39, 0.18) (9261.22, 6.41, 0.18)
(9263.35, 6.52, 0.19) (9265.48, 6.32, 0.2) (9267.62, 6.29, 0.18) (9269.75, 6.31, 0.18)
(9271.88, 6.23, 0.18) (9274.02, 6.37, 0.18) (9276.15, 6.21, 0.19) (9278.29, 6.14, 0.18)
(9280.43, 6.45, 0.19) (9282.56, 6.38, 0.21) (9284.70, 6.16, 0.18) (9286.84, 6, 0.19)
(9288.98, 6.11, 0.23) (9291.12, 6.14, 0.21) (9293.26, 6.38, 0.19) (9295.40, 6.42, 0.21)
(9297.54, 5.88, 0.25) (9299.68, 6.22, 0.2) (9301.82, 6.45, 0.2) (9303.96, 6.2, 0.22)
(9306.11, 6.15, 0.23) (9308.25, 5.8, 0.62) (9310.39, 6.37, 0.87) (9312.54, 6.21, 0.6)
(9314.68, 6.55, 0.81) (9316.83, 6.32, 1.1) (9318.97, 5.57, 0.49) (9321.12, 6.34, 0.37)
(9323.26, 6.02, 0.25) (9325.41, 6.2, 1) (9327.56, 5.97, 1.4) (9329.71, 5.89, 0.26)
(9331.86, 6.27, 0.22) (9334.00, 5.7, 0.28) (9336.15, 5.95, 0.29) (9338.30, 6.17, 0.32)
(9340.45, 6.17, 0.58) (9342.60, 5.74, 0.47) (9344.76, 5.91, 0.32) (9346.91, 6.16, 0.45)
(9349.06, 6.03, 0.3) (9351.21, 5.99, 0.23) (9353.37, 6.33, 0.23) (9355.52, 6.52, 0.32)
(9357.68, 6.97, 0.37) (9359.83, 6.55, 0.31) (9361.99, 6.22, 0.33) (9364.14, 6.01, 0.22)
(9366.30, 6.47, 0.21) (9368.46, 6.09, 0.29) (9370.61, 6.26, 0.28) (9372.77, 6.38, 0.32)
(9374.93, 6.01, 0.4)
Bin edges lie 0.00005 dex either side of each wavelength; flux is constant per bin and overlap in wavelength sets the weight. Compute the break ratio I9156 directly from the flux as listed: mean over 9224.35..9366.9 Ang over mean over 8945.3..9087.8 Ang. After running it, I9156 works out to 0.94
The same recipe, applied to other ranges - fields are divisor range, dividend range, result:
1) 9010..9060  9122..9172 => 1.02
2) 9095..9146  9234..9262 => 0.96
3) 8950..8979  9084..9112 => 0.98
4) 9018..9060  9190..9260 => 0.95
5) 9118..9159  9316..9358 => 0.93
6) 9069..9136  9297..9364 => 0.94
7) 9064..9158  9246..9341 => 0.95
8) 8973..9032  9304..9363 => 0.93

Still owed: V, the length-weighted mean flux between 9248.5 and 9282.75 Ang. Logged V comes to 6.29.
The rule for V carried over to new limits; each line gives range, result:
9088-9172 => 6.55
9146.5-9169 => 6.65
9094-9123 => 6.53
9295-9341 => 6.12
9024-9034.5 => 6.49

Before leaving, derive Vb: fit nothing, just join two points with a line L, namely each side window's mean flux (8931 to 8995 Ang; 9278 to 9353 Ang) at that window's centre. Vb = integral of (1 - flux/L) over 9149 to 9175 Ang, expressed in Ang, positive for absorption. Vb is -1.1 Ang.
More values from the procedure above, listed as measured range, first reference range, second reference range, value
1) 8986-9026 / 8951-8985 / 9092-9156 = 0.23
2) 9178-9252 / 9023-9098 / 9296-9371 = 1.23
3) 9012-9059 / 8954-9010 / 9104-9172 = 1.34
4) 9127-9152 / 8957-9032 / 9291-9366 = -0.48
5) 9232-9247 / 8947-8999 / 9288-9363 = 0.17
